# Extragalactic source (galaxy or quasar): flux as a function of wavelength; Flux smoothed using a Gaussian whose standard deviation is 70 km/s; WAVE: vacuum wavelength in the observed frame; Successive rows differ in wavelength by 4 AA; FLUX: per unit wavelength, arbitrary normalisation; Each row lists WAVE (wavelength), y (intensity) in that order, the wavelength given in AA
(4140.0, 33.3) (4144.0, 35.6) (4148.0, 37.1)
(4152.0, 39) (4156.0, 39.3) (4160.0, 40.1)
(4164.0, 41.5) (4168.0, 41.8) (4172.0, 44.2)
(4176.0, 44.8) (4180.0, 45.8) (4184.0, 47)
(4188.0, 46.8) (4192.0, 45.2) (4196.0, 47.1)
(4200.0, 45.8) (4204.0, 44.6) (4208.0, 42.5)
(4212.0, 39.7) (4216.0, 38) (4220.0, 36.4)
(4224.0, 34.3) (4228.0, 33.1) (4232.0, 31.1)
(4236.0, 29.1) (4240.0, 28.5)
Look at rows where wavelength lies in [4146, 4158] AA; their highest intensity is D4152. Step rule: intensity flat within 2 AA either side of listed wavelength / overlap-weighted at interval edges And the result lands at 39.3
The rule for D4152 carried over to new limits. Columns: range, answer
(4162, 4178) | 44.8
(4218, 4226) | 36.4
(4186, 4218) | 47.1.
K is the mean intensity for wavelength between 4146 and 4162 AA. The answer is 38.9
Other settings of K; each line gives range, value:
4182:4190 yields 46.9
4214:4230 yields 35.4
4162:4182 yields 43.6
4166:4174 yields 43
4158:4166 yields 40.8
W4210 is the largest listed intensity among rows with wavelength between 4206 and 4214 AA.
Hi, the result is 42.5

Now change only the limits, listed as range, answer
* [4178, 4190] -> 47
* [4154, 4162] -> 40.1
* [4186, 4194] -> 46.8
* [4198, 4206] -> 45.8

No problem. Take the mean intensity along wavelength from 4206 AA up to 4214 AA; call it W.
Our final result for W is 41.1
